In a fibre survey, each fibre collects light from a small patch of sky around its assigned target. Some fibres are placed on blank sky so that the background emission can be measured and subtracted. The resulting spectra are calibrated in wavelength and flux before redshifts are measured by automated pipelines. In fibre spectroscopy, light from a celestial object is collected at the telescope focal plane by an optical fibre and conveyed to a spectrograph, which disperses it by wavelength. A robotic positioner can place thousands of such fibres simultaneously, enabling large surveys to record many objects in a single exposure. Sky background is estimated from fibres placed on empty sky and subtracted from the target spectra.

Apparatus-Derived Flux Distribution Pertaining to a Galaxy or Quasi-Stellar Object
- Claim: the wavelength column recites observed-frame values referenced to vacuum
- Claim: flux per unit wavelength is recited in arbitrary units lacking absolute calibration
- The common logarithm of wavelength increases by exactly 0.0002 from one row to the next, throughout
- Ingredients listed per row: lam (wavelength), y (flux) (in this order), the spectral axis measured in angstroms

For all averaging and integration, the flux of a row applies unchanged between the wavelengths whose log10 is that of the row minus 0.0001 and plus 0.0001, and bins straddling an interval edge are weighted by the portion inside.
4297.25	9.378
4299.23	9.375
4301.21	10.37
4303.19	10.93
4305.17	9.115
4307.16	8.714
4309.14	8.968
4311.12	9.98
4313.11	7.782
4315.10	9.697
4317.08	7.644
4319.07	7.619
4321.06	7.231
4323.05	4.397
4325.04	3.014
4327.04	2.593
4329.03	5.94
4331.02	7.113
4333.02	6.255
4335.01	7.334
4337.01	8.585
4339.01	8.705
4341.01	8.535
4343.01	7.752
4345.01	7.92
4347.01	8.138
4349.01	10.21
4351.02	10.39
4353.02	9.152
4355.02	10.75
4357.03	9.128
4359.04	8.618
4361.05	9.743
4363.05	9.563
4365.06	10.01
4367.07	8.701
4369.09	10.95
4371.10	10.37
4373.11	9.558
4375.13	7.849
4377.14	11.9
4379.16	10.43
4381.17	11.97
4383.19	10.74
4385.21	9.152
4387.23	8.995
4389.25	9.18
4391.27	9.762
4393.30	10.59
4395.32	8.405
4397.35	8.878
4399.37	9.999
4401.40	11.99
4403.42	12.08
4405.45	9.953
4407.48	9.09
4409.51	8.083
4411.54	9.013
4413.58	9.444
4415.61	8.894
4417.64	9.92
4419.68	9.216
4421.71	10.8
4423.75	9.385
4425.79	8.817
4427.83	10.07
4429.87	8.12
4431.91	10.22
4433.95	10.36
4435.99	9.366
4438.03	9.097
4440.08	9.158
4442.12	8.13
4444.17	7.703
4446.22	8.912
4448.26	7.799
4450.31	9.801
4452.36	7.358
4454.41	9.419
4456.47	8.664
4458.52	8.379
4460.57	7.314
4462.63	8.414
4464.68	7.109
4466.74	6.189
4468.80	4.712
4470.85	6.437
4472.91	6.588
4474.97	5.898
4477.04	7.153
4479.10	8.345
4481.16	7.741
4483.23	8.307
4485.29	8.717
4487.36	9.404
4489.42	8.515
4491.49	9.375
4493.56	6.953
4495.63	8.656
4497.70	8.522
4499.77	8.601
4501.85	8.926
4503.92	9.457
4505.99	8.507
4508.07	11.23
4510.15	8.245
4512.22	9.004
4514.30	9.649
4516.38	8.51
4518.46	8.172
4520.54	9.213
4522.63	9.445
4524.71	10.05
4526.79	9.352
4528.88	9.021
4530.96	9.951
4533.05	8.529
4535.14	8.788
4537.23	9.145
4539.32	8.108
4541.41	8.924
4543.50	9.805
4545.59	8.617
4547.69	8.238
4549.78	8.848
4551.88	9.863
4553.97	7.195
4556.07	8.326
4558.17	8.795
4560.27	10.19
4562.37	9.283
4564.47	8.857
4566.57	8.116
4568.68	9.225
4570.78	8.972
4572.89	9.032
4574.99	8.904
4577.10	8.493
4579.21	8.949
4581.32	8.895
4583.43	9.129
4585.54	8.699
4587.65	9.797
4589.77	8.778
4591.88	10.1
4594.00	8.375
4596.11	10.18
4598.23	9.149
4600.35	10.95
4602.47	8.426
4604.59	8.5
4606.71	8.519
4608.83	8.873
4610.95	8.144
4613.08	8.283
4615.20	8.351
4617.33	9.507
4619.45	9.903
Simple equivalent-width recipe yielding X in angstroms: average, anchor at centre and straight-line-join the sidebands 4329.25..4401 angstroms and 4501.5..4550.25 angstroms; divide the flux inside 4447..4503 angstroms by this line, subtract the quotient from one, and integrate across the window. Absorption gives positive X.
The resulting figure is 7.6 angstroms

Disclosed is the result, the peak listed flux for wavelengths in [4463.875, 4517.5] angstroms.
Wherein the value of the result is 11.23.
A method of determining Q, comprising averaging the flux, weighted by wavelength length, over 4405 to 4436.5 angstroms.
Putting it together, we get 9.41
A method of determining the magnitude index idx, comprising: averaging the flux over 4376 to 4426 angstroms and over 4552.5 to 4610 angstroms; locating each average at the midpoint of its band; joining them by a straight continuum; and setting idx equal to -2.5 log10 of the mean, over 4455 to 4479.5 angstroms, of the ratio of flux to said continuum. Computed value 0.322 mag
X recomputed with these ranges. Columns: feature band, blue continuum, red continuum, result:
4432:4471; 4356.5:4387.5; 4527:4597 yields 5.4 angstroms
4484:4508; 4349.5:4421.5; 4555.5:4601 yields 1.6 angstroms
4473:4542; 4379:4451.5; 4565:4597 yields 4.0 angstroms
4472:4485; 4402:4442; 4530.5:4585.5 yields 2.6 angstroms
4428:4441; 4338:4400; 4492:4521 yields -0.3 angstroms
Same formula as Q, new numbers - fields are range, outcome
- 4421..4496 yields 8.29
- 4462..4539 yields 8.4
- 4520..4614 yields 9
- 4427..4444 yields 9.23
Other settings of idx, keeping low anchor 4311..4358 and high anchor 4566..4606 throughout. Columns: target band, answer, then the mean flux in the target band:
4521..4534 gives -0.074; 9.39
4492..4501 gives 0.043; 8.26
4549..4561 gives 0.011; 8.83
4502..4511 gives -0.083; 9.34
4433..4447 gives -0.084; 8.95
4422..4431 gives -0.128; 9.24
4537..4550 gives 0.008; 8.79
